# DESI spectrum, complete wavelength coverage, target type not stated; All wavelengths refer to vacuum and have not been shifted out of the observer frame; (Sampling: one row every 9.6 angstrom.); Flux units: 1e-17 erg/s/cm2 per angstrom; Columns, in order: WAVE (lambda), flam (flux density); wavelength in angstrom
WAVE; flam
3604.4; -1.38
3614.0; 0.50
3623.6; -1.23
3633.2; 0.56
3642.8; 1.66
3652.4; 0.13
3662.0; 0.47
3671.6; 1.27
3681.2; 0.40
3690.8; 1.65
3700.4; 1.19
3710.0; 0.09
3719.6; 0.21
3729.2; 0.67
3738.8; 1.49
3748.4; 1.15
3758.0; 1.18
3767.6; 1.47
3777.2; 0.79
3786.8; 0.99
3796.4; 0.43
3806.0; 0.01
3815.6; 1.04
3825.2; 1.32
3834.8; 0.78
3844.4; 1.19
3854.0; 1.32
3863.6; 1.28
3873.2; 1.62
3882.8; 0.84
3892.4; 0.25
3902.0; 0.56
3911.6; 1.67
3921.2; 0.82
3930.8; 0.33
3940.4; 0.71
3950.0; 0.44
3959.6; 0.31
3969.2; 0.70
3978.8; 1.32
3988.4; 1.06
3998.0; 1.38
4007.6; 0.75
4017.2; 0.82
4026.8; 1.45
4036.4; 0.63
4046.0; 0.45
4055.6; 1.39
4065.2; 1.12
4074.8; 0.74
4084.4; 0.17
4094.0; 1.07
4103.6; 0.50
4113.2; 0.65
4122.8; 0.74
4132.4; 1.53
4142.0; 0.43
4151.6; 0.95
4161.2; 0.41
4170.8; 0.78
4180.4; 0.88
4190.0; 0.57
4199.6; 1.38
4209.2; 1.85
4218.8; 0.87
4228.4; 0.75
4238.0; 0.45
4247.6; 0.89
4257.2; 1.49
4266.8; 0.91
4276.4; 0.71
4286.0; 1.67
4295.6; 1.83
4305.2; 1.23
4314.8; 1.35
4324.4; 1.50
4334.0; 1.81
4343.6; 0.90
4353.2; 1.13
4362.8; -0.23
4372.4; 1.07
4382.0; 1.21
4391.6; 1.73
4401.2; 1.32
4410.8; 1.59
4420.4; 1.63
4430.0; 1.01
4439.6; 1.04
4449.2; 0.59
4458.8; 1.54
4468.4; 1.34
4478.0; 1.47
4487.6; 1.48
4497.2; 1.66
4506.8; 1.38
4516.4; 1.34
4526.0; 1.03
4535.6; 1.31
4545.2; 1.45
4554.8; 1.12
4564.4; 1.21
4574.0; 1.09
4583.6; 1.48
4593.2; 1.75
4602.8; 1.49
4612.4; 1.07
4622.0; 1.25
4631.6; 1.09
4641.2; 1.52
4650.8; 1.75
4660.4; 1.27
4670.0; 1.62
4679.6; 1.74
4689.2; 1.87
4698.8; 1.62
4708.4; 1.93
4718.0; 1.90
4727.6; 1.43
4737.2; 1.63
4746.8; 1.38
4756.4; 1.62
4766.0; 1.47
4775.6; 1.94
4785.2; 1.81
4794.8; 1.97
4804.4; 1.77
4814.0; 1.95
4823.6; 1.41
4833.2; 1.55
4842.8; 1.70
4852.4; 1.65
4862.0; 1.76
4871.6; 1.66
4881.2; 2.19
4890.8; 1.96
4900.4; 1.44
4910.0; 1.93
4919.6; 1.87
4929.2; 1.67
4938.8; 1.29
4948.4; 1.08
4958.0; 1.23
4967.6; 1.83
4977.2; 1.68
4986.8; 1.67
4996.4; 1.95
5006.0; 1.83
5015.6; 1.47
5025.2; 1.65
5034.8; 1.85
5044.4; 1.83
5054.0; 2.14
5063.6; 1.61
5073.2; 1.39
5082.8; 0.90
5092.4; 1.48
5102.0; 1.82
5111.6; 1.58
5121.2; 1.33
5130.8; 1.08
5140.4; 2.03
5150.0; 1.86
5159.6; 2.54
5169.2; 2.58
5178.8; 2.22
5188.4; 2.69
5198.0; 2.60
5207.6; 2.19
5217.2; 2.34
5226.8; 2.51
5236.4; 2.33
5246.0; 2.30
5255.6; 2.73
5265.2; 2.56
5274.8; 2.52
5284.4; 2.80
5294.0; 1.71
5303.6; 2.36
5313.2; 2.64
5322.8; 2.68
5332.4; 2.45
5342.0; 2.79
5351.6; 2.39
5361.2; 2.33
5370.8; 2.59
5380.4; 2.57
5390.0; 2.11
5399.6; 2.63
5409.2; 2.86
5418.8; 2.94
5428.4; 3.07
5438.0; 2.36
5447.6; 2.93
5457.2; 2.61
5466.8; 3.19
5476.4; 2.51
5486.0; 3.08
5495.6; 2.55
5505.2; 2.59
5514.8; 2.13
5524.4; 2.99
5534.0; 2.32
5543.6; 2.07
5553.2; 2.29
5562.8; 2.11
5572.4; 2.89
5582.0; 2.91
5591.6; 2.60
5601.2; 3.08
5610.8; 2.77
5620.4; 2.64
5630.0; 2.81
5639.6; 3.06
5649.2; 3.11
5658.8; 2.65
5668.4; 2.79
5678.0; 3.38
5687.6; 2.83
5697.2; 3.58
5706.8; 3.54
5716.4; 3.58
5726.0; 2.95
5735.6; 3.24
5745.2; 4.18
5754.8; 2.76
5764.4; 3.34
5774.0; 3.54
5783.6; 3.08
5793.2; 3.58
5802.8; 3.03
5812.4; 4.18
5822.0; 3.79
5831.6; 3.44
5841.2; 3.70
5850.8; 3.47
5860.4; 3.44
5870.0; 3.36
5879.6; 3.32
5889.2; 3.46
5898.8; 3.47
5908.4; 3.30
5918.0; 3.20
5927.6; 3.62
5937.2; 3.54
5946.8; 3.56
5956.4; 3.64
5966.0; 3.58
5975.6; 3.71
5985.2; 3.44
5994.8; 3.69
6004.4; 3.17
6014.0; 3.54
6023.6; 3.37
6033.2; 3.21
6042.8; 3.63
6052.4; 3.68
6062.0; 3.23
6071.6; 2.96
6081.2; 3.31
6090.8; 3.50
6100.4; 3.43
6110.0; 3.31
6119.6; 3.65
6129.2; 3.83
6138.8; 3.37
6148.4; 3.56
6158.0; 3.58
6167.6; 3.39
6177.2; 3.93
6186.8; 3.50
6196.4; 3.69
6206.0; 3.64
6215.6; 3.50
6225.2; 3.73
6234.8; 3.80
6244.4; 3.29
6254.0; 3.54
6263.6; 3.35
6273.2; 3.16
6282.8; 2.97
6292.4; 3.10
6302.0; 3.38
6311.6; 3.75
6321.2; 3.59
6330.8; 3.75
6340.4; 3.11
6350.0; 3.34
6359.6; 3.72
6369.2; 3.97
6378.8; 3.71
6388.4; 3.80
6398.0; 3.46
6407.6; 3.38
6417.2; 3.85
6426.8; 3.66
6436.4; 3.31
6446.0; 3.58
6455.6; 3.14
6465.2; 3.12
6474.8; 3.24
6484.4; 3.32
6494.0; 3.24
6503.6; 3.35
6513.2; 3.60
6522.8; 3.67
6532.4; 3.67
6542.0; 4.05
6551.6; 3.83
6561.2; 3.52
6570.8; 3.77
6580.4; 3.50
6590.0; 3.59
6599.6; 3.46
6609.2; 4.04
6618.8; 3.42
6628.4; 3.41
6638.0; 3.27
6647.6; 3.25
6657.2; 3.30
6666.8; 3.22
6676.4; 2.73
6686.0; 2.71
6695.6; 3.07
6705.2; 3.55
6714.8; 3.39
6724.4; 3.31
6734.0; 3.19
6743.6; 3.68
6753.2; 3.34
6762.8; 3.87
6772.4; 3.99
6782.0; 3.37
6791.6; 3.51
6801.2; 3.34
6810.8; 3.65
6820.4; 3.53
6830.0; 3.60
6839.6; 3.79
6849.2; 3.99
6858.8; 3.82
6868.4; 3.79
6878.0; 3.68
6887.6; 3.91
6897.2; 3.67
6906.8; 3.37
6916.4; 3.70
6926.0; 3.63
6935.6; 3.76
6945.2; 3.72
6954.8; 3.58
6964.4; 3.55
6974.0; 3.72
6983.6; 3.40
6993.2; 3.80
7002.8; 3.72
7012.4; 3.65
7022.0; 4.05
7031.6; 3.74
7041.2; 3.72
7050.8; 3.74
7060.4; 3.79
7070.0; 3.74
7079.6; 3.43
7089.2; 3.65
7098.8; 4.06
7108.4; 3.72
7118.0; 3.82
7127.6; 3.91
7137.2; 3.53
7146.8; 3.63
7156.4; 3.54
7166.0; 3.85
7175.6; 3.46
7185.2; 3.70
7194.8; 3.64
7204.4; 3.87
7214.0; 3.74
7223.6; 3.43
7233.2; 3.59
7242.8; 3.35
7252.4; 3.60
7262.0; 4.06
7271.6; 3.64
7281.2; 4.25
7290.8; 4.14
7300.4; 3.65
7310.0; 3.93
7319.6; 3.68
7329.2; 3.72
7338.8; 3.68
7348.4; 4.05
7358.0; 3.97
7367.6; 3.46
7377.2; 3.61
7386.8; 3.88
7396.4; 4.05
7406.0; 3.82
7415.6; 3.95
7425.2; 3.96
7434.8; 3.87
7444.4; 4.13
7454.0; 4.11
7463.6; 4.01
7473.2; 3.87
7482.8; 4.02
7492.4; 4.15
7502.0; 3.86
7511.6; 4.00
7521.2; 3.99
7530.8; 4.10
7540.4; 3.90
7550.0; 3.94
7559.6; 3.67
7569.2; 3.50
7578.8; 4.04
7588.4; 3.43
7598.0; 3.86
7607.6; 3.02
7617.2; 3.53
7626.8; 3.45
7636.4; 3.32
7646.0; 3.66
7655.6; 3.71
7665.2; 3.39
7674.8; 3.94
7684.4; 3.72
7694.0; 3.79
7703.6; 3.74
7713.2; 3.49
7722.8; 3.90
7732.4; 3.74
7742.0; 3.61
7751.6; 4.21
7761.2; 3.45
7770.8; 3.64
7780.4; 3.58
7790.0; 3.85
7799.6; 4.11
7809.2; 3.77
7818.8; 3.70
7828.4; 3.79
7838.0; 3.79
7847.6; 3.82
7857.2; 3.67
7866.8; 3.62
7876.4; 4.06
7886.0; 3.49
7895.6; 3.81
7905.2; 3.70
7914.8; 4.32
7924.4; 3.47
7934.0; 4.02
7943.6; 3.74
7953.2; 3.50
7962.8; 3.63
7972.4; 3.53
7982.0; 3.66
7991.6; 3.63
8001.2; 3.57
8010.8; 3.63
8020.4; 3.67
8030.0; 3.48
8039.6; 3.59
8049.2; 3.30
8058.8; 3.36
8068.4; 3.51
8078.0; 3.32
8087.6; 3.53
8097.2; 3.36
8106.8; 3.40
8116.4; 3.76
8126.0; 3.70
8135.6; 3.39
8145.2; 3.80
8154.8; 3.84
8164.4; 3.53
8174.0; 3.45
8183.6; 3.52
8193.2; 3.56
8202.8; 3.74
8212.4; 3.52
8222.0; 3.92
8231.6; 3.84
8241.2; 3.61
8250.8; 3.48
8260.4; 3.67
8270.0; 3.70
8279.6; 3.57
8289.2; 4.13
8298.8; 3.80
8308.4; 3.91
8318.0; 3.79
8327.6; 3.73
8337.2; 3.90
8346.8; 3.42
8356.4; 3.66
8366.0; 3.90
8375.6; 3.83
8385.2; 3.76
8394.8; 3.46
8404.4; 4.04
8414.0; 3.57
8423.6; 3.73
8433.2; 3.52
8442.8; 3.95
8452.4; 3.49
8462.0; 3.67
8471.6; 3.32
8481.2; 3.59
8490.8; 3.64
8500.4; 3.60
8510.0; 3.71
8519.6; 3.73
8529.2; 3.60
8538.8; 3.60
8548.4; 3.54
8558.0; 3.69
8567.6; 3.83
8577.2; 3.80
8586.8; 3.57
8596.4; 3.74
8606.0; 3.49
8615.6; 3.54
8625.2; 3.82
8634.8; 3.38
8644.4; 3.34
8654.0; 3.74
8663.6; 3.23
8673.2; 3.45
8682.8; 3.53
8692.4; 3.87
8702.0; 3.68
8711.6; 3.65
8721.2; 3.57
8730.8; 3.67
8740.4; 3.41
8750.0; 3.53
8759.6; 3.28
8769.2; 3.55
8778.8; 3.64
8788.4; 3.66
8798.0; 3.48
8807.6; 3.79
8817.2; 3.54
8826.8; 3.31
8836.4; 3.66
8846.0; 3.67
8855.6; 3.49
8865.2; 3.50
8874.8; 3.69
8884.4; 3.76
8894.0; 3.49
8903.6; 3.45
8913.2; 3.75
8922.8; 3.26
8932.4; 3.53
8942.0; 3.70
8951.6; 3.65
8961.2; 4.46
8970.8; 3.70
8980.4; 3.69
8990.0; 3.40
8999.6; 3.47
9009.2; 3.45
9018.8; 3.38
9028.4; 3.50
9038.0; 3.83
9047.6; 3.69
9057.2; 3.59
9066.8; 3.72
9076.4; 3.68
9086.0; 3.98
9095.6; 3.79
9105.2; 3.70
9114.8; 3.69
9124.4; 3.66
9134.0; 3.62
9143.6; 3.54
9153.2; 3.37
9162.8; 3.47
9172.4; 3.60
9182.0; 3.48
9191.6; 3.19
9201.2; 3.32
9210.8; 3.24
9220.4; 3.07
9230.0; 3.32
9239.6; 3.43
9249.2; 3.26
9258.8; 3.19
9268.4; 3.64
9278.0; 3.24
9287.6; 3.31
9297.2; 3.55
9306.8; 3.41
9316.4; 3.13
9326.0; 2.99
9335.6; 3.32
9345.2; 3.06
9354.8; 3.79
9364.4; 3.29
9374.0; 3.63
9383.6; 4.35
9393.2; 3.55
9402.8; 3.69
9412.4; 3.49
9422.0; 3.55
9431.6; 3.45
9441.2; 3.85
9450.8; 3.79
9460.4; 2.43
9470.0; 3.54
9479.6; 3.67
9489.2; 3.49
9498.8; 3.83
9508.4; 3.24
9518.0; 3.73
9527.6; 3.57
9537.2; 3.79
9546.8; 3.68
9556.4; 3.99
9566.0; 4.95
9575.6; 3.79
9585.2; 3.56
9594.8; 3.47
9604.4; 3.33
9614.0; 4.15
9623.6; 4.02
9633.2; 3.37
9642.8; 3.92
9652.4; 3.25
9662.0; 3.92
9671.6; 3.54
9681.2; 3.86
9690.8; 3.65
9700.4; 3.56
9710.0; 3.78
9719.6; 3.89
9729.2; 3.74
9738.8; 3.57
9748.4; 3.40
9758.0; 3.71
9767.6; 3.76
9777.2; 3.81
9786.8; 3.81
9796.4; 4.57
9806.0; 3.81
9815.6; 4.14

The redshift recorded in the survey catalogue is 0.291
